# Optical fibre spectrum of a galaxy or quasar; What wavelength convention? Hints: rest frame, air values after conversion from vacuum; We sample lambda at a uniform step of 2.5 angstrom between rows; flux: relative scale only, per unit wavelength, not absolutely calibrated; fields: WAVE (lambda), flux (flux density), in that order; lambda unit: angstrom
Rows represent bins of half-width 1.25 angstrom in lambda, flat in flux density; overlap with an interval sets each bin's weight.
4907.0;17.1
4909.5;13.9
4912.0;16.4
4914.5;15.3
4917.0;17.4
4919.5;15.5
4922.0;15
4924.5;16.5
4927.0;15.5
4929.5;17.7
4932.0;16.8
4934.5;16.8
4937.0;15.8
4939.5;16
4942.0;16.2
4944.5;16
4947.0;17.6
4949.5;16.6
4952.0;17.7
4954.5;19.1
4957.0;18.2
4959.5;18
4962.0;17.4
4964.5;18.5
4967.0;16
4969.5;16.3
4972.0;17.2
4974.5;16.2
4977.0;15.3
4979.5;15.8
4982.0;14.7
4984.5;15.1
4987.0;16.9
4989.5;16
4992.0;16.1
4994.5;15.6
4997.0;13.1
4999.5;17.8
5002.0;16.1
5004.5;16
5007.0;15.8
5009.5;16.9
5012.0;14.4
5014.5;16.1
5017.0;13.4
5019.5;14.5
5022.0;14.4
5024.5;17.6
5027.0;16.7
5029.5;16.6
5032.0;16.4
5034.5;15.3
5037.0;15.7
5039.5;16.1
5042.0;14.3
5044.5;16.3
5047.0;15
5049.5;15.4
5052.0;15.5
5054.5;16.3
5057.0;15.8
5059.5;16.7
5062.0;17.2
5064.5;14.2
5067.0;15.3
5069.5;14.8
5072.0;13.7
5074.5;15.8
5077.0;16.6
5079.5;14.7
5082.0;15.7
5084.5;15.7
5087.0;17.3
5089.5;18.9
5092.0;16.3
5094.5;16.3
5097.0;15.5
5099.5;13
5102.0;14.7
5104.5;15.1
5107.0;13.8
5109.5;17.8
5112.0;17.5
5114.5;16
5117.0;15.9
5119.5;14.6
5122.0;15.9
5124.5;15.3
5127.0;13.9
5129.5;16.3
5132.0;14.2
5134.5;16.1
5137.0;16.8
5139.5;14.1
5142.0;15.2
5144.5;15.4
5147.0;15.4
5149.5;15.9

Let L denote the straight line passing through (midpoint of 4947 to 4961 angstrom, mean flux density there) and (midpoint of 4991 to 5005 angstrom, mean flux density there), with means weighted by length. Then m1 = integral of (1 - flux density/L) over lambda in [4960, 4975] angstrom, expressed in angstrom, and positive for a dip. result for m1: 0.2 angstrom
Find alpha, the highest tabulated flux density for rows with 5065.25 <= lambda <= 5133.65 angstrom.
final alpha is 18.9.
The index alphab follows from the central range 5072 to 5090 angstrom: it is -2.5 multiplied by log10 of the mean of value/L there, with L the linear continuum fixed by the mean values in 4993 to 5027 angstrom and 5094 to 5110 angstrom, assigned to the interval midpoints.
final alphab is -0.07 mag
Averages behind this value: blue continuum 15.6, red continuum 15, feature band 16.1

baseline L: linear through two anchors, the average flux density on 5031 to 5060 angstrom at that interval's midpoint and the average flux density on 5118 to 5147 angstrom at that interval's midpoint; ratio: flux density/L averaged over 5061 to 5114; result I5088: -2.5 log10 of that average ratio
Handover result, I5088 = -0.02 mag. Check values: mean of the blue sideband 15.7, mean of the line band 15.7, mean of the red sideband 15.3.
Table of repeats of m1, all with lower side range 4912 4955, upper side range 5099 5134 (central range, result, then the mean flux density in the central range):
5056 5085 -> 0.2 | 15.5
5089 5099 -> -0.5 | 16.3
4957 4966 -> -0.9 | 17.9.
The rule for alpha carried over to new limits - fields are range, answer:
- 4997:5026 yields 17.8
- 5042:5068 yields 17.2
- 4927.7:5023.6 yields 19.1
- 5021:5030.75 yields 17.6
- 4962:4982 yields 18.5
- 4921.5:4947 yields 17.7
